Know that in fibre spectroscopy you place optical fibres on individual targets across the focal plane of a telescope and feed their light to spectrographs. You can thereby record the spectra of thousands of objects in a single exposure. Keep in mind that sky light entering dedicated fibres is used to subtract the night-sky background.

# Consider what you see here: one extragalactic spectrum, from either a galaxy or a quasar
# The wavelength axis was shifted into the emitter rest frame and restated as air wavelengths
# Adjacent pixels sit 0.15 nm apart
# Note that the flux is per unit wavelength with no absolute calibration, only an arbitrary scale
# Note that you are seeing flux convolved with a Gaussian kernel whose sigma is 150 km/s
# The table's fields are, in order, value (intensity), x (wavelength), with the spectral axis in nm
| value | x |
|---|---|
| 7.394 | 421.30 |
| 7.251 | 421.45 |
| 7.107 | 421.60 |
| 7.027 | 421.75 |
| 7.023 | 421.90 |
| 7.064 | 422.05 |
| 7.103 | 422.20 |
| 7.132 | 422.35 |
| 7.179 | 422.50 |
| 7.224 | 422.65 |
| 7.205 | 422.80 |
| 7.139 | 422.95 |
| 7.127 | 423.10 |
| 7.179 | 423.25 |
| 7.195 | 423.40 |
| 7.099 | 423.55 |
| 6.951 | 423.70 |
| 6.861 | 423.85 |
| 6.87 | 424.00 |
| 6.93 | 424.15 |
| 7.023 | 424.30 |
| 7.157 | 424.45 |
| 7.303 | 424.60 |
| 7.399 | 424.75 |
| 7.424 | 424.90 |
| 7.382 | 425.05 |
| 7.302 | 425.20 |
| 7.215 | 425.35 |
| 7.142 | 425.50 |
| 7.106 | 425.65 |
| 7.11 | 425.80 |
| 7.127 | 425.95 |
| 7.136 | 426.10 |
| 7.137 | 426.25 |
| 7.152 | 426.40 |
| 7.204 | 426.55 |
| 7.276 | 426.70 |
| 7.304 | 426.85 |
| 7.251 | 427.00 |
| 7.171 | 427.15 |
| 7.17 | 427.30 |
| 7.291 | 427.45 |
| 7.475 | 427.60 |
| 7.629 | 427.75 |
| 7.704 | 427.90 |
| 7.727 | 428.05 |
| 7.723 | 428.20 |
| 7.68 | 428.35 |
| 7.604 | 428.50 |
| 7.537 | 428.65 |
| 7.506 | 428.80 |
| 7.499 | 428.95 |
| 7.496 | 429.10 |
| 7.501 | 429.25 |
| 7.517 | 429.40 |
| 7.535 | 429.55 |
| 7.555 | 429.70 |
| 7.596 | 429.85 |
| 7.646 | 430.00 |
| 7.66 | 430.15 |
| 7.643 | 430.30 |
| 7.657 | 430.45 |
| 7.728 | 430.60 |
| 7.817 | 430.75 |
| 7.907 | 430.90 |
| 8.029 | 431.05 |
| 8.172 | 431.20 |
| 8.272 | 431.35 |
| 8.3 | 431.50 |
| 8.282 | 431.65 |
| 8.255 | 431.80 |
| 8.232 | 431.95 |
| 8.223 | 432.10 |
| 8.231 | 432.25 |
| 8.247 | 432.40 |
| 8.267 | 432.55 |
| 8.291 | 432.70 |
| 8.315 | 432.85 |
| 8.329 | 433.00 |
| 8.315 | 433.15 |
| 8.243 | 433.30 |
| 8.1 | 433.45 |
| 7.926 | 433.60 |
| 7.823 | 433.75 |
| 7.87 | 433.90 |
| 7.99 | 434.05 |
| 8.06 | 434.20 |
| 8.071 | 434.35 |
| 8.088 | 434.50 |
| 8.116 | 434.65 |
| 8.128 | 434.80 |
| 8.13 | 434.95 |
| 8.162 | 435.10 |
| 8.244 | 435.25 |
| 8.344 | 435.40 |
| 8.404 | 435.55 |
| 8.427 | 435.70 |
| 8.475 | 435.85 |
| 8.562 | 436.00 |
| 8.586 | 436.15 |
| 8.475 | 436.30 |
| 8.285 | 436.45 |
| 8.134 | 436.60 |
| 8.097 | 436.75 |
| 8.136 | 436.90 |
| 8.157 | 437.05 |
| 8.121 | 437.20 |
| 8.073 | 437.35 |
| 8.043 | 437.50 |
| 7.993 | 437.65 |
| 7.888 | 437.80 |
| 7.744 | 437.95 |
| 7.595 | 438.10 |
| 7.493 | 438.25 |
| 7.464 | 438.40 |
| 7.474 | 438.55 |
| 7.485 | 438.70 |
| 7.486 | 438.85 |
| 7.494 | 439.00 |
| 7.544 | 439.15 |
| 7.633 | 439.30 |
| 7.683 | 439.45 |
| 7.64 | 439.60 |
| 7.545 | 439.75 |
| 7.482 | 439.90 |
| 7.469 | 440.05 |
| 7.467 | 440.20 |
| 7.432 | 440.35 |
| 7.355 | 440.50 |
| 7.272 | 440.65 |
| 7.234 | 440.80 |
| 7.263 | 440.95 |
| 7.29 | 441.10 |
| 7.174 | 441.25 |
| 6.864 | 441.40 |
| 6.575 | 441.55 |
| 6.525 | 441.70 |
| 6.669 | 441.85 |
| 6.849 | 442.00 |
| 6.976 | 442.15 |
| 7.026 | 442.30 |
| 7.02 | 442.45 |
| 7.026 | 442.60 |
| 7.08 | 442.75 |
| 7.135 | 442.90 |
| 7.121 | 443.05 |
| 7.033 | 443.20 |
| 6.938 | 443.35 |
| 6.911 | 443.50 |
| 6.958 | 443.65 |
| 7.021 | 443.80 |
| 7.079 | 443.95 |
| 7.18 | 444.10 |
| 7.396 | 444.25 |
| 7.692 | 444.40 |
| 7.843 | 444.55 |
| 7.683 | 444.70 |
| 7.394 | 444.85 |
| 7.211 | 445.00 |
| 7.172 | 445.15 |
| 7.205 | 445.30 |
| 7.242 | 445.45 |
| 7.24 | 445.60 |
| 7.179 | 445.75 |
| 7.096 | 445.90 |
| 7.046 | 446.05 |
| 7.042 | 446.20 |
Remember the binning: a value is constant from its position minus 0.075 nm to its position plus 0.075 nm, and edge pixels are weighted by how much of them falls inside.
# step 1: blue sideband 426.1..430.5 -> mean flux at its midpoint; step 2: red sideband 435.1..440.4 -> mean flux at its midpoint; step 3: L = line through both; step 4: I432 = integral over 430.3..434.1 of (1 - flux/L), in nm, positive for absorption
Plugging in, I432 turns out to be -0.23 nm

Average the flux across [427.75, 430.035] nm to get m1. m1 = 7.59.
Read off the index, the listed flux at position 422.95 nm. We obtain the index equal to 7.139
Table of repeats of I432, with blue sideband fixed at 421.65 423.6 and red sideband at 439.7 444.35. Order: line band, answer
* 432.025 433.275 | -0.20 nm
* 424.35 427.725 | -0.05 nm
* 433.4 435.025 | -0.21 nm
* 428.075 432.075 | -0.37 nm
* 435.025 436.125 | -0.20 nm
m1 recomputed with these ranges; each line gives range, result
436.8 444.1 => 7.35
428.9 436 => 8.03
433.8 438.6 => 8.09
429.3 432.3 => 7.91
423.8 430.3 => 7.35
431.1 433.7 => 8.23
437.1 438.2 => 7.92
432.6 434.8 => 8.11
